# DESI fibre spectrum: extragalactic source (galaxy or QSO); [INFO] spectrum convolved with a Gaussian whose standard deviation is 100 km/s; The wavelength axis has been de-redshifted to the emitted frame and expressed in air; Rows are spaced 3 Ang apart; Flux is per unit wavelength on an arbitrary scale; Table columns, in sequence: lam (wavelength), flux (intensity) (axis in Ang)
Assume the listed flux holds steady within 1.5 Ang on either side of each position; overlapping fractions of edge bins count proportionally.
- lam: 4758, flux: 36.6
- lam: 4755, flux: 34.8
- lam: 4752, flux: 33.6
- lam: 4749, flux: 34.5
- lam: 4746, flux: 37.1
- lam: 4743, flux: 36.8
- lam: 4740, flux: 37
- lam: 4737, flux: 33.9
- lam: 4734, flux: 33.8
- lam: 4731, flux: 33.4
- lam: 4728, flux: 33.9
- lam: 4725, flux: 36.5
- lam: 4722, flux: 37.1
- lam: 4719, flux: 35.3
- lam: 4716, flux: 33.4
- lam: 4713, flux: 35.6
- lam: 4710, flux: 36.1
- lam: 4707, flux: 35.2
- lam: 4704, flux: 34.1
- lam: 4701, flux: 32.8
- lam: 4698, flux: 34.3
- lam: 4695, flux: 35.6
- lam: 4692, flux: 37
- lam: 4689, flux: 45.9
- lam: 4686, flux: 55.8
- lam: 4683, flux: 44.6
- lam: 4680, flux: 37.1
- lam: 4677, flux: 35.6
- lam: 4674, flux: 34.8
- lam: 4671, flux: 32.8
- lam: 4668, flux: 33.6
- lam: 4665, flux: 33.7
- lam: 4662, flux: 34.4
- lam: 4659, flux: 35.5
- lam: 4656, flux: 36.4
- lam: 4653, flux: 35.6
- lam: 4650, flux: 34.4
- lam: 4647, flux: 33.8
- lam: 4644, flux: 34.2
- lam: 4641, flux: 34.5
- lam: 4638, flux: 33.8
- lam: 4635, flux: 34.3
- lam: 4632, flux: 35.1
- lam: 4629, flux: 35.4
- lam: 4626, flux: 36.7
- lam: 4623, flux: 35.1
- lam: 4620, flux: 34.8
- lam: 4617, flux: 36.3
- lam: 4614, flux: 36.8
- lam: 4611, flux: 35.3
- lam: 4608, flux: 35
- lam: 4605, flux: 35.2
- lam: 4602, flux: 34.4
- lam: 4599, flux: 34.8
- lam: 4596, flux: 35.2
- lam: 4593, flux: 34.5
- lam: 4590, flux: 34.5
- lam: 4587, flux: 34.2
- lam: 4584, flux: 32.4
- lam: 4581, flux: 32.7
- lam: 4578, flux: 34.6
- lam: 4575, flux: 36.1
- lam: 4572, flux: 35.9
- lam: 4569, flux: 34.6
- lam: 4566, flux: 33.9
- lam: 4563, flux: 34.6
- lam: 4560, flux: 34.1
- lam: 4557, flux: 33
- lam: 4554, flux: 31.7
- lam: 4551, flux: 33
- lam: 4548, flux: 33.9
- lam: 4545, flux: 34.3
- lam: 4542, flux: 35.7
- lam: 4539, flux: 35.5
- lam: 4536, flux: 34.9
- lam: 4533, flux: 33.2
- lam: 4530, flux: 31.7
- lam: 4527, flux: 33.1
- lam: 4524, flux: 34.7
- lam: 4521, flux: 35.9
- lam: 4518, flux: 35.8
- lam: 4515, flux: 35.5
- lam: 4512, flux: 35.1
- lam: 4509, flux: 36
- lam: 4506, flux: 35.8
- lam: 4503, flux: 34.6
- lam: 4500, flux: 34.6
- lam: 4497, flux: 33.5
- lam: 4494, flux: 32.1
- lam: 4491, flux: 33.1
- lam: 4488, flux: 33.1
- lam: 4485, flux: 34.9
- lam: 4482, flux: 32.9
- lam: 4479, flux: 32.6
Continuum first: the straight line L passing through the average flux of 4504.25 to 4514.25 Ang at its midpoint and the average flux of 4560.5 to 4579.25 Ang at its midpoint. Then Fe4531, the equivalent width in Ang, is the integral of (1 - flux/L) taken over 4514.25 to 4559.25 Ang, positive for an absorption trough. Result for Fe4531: 1.5 Ang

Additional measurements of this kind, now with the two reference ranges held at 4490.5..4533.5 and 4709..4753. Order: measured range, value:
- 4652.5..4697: -3.70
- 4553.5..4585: 0.48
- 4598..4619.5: -0.40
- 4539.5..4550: -0.04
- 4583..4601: 0.18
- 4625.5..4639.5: -0.05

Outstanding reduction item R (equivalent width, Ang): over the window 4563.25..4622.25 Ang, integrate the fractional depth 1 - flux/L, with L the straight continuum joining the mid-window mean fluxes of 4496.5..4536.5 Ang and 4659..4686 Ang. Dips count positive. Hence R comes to 1.6 Ang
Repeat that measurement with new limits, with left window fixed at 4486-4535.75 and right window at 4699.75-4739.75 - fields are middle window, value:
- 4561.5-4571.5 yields -0.03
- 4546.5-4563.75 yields 0.52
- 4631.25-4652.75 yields 0.15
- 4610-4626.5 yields -0.61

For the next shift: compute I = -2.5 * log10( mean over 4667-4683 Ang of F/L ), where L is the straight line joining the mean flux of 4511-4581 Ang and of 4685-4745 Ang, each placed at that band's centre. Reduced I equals 0.01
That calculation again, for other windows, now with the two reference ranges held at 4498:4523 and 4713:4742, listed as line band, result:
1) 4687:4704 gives -0.071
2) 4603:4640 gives -0.004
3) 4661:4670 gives 0.040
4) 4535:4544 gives -0.001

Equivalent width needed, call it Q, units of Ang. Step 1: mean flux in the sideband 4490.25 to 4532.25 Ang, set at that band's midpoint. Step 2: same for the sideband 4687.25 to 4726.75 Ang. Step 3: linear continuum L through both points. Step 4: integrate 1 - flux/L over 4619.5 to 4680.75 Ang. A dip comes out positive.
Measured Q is 1.5 Ang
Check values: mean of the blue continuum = 34.4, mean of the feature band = 34.8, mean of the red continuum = 36.2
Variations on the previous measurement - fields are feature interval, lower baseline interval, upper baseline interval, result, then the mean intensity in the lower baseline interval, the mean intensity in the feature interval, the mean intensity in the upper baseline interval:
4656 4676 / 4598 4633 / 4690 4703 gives 0.6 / 35.4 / 34.3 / 35.3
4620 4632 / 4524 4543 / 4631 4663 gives -0.3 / 34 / 35.5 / 34.7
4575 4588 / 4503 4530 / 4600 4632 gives 0.6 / 35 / 33.8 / 35.5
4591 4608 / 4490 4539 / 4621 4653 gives -0.1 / 34.4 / 34.8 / 34.8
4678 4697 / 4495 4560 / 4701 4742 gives -4.0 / 34.3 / 42.3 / 35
